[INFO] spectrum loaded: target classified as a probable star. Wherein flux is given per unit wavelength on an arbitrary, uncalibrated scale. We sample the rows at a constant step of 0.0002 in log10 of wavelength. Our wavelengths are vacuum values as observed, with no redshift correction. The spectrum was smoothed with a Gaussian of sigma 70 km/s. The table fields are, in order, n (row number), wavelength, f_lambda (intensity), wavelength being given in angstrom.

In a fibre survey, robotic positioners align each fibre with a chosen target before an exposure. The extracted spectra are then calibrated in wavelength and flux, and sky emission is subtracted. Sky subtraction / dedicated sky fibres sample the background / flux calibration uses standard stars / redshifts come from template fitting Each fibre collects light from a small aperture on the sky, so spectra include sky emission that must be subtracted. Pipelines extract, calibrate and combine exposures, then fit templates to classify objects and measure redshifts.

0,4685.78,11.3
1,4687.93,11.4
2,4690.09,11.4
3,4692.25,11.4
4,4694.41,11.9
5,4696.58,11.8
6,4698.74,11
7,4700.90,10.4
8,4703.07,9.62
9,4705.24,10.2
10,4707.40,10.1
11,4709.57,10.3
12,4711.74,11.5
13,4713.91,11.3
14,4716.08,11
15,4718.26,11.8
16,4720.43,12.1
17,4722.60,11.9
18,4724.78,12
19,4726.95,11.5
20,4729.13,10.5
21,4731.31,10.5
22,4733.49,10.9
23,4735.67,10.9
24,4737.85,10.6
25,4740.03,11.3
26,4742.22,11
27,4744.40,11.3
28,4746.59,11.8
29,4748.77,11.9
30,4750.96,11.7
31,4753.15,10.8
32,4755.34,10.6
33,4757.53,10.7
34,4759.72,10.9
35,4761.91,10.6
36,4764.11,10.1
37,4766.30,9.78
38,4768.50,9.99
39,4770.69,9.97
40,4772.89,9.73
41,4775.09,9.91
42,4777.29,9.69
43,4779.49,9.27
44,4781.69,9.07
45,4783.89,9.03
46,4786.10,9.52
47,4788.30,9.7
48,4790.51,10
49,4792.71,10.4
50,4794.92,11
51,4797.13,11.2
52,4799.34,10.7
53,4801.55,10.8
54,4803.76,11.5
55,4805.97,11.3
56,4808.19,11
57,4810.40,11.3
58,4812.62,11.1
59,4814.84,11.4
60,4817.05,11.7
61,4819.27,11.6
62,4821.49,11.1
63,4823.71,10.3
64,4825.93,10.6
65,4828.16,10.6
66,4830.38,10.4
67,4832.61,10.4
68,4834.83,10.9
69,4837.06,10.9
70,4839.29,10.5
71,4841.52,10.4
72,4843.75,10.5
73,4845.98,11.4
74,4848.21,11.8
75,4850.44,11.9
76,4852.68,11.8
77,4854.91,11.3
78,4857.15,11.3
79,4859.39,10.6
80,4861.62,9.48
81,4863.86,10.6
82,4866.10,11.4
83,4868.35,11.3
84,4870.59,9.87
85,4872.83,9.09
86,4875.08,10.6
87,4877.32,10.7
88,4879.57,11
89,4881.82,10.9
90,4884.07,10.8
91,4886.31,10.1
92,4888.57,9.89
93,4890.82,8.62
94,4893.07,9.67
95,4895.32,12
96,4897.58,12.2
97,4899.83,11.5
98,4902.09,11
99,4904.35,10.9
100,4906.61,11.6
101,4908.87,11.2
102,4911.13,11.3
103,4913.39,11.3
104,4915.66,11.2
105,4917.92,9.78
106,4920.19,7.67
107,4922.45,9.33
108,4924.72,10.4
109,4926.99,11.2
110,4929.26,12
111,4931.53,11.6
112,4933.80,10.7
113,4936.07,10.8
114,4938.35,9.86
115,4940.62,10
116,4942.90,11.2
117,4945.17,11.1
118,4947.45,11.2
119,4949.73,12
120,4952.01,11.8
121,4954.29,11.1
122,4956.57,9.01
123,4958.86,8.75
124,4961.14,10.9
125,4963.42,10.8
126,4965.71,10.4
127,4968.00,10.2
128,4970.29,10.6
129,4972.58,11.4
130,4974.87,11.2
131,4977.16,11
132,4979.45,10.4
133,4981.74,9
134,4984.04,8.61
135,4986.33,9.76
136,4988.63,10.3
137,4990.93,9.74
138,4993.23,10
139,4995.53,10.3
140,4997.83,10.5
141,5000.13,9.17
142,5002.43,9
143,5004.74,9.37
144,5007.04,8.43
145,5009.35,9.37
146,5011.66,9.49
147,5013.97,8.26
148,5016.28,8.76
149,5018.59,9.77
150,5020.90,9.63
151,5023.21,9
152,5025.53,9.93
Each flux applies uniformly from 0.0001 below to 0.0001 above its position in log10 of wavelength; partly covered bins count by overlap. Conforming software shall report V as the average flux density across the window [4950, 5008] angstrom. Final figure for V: 10.1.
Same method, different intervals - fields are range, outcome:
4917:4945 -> 10.4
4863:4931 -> 10.6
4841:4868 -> 11.1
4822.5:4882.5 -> 10.8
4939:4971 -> 10.6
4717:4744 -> 11.2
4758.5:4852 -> 10.6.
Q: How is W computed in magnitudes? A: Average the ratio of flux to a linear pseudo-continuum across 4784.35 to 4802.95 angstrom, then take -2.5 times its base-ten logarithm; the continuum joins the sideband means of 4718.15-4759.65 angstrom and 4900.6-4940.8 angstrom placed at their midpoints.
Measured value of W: 0.069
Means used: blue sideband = 11.2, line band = 10.4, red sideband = 10.7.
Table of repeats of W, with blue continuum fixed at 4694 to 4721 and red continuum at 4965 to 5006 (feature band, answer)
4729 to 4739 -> 0.02 mag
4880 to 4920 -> -0.04 mag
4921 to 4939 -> -0.05 mag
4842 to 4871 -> -0.06 mag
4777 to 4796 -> 0.10 mag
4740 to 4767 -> -0.02 mag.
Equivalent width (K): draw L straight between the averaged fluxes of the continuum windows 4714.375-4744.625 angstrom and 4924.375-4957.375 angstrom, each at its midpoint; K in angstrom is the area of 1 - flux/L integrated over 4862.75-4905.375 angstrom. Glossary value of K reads 1.5 angstrom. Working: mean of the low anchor 11.2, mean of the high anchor 11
